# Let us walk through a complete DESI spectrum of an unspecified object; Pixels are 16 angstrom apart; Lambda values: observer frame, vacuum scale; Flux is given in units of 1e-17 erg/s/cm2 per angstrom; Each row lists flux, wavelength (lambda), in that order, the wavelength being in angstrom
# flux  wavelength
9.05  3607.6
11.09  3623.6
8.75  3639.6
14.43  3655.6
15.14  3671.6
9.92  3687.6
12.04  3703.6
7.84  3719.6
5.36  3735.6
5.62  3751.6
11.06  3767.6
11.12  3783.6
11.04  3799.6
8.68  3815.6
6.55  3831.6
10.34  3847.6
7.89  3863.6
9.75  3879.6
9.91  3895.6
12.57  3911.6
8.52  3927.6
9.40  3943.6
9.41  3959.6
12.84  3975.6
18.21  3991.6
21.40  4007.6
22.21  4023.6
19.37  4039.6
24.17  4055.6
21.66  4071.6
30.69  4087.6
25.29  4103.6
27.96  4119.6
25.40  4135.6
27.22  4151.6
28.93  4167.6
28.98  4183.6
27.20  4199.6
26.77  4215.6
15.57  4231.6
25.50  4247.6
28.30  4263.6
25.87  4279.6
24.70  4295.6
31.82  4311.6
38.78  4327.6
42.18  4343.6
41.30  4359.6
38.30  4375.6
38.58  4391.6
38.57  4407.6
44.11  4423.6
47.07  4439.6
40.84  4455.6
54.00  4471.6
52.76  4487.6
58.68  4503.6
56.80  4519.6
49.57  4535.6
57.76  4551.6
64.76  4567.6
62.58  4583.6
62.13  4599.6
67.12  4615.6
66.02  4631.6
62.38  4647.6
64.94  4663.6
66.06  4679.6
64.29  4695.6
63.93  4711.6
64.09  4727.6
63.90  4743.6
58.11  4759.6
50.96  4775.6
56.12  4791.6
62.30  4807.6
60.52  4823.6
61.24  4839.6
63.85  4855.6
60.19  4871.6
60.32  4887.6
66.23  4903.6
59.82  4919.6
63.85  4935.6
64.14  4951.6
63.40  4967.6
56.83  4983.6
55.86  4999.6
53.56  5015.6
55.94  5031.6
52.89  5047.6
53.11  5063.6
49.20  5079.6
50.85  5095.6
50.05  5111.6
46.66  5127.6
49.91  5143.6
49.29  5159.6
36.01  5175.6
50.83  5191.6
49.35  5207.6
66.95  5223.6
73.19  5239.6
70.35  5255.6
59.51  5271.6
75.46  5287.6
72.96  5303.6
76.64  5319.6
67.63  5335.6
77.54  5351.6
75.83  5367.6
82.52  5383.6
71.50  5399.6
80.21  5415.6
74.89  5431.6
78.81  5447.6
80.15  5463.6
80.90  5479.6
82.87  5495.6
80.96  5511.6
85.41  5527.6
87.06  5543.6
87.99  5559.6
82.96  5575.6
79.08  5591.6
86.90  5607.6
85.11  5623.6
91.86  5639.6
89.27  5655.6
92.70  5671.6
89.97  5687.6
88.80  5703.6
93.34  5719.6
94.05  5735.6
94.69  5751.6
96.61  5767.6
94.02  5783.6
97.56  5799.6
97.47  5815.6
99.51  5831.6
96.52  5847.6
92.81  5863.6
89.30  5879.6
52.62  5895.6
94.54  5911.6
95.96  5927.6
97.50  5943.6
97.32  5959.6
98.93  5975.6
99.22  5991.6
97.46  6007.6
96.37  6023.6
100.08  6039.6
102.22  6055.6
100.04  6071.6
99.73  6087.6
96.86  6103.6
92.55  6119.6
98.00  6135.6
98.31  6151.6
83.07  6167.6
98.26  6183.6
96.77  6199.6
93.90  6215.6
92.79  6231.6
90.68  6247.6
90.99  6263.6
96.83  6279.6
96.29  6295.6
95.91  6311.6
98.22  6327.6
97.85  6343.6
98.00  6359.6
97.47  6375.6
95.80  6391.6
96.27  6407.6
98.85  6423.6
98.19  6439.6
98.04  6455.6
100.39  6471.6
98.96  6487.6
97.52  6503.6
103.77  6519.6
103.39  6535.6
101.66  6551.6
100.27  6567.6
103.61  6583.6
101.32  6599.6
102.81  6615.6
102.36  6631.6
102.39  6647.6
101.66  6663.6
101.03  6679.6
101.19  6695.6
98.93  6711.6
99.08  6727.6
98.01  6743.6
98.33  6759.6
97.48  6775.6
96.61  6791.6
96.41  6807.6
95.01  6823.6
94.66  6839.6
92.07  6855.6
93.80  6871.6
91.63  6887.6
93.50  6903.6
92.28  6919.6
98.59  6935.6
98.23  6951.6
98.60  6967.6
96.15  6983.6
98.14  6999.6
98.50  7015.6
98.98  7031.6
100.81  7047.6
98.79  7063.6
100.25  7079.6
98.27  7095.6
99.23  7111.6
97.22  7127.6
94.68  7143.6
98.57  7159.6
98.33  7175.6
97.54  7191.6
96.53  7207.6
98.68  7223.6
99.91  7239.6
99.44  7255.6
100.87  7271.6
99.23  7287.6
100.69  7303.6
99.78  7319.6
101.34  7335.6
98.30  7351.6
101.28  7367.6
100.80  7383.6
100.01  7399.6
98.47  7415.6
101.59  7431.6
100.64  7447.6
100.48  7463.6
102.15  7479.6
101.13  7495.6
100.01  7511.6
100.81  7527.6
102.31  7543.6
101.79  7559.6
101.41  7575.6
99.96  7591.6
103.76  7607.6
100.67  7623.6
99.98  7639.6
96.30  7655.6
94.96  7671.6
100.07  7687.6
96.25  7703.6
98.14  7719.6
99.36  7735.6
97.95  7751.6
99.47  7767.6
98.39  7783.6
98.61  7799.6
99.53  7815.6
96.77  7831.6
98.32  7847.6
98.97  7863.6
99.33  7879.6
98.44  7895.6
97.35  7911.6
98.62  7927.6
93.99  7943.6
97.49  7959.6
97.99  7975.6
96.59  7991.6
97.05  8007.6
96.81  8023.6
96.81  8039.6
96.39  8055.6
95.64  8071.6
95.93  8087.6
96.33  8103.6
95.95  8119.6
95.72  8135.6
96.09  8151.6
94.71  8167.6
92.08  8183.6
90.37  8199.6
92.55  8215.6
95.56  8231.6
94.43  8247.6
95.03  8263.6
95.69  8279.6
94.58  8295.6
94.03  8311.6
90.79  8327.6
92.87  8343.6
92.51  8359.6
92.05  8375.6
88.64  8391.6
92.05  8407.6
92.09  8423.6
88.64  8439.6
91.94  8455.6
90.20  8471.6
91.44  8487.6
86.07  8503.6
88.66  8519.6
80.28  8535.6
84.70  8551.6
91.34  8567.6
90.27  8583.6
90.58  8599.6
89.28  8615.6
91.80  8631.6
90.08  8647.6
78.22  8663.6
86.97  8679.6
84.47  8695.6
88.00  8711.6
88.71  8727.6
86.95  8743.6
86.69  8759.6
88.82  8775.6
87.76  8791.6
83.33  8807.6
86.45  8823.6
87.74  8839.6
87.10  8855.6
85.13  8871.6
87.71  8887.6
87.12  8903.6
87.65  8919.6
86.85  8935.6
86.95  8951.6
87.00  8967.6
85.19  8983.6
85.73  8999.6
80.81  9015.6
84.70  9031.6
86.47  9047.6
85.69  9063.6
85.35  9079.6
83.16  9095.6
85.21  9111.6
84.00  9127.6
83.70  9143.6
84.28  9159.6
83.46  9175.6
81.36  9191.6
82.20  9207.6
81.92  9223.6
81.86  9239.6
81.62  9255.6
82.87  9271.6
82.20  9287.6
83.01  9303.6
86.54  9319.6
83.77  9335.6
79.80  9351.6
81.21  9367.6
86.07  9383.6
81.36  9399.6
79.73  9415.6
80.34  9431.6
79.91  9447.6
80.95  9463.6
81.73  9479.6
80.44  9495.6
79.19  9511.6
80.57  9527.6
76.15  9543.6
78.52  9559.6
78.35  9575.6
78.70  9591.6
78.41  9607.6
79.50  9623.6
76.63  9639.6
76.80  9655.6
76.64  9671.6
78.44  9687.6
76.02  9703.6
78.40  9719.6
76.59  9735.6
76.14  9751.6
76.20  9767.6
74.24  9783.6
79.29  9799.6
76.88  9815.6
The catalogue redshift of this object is 0.000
